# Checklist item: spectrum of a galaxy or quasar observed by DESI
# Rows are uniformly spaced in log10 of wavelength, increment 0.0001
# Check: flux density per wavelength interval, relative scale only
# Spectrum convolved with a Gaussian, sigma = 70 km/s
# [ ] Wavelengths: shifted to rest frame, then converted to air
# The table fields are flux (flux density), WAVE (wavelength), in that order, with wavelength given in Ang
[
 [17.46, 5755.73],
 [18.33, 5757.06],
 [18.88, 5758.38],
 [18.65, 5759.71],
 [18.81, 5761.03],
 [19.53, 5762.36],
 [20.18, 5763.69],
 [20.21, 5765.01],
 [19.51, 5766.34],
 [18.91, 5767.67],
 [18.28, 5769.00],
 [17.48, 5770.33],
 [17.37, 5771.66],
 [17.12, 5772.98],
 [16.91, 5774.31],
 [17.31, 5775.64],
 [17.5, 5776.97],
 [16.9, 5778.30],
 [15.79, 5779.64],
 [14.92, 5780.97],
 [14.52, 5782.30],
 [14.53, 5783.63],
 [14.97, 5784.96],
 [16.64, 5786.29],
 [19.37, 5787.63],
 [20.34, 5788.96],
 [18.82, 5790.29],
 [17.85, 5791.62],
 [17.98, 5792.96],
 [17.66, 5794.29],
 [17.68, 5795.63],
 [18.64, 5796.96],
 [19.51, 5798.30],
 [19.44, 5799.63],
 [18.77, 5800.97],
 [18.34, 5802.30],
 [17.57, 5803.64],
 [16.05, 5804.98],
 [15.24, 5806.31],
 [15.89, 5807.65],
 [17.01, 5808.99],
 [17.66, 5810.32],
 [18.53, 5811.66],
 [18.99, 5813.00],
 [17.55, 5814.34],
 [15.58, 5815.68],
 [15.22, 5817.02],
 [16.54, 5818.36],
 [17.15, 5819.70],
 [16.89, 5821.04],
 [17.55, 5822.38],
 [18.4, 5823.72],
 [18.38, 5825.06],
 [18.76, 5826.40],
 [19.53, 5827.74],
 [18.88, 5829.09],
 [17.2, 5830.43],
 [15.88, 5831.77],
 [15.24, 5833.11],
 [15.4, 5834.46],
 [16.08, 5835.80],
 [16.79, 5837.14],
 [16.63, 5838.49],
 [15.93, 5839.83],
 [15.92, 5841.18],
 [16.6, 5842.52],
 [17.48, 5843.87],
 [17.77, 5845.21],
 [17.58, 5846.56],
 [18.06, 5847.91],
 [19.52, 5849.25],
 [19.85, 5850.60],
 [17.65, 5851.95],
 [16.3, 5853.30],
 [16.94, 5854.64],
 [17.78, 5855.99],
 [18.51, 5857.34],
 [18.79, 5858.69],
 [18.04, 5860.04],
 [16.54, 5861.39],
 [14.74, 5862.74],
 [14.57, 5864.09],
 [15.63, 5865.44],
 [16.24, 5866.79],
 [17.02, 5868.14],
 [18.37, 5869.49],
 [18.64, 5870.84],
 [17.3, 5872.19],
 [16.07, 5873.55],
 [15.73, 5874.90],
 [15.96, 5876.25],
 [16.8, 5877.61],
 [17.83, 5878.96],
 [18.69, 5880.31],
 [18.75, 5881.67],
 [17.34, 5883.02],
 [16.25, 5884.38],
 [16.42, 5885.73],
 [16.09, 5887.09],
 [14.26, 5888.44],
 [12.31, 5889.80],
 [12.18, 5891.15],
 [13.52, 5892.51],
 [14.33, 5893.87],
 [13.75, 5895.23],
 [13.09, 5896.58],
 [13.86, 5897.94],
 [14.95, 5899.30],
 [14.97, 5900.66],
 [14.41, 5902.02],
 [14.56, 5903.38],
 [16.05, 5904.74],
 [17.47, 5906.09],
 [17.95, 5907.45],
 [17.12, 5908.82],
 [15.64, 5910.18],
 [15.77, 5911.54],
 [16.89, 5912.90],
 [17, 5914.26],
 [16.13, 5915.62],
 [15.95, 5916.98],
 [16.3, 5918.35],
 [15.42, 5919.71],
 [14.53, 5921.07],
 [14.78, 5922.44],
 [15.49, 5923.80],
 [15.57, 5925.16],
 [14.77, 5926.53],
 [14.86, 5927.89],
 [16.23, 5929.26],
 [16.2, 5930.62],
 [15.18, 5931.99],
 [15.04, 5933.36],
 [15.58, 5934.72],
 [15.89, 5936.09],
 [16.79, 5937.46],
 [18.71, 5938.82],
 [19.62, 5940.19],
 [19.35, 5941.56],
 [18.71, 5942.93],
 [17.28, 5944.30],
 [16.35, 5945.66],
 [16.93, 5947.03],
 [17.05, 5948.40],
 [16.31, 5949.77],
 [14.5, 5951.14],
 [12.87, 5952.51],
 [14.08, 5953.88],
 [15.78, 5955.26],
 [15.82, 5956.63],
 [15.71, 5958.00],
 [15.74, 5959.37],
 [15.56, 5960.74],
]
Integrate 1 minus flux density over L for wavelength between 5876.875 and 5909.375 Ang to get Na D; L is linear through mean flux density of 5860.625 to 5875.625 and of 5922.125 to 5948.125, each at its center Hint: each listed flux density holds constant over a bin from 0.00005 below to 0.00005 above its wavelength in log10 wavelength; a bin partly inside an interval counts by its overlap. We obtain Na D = 1.9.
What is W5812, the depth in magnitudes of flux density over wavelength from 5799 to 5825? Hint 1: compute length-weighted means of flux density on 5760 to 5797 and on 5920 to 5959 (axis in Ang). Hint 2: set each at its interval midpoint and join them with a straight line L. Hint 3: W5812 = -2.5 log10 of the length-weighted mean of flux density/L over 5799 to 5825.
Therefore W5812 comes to 0.00 mag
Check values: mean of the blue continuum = 17.7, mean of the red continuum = 16.1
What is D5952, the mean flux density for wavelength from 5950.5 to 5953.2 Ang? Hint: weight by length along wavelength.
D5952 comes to 13.7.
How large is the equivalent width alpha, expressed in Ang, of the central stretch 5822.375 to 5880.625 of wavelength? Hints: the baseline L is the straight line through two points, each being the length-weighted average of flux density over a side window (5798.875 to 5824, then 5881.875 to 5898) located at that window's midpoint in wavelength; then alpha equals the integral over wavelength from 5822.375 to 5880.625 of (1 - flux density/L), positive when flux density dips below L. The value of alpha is -4.8 Ang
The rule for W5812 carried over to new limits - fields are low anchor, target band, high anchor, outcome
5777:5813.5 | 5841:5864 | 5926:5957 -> -0.03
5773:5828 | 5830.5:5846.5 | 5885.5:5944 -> 0.02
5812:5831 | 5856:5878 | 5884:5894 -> -0.09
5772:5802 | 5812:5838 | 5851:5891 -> 0.00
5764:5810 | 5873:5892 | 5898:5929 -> 0.01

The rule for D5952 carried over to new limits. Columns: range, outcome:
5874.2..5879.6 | 16.6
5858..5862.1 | 17.8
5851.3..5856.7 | 17.2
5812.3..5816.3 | 17.4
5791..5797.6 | 18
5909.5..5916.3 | 16.3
